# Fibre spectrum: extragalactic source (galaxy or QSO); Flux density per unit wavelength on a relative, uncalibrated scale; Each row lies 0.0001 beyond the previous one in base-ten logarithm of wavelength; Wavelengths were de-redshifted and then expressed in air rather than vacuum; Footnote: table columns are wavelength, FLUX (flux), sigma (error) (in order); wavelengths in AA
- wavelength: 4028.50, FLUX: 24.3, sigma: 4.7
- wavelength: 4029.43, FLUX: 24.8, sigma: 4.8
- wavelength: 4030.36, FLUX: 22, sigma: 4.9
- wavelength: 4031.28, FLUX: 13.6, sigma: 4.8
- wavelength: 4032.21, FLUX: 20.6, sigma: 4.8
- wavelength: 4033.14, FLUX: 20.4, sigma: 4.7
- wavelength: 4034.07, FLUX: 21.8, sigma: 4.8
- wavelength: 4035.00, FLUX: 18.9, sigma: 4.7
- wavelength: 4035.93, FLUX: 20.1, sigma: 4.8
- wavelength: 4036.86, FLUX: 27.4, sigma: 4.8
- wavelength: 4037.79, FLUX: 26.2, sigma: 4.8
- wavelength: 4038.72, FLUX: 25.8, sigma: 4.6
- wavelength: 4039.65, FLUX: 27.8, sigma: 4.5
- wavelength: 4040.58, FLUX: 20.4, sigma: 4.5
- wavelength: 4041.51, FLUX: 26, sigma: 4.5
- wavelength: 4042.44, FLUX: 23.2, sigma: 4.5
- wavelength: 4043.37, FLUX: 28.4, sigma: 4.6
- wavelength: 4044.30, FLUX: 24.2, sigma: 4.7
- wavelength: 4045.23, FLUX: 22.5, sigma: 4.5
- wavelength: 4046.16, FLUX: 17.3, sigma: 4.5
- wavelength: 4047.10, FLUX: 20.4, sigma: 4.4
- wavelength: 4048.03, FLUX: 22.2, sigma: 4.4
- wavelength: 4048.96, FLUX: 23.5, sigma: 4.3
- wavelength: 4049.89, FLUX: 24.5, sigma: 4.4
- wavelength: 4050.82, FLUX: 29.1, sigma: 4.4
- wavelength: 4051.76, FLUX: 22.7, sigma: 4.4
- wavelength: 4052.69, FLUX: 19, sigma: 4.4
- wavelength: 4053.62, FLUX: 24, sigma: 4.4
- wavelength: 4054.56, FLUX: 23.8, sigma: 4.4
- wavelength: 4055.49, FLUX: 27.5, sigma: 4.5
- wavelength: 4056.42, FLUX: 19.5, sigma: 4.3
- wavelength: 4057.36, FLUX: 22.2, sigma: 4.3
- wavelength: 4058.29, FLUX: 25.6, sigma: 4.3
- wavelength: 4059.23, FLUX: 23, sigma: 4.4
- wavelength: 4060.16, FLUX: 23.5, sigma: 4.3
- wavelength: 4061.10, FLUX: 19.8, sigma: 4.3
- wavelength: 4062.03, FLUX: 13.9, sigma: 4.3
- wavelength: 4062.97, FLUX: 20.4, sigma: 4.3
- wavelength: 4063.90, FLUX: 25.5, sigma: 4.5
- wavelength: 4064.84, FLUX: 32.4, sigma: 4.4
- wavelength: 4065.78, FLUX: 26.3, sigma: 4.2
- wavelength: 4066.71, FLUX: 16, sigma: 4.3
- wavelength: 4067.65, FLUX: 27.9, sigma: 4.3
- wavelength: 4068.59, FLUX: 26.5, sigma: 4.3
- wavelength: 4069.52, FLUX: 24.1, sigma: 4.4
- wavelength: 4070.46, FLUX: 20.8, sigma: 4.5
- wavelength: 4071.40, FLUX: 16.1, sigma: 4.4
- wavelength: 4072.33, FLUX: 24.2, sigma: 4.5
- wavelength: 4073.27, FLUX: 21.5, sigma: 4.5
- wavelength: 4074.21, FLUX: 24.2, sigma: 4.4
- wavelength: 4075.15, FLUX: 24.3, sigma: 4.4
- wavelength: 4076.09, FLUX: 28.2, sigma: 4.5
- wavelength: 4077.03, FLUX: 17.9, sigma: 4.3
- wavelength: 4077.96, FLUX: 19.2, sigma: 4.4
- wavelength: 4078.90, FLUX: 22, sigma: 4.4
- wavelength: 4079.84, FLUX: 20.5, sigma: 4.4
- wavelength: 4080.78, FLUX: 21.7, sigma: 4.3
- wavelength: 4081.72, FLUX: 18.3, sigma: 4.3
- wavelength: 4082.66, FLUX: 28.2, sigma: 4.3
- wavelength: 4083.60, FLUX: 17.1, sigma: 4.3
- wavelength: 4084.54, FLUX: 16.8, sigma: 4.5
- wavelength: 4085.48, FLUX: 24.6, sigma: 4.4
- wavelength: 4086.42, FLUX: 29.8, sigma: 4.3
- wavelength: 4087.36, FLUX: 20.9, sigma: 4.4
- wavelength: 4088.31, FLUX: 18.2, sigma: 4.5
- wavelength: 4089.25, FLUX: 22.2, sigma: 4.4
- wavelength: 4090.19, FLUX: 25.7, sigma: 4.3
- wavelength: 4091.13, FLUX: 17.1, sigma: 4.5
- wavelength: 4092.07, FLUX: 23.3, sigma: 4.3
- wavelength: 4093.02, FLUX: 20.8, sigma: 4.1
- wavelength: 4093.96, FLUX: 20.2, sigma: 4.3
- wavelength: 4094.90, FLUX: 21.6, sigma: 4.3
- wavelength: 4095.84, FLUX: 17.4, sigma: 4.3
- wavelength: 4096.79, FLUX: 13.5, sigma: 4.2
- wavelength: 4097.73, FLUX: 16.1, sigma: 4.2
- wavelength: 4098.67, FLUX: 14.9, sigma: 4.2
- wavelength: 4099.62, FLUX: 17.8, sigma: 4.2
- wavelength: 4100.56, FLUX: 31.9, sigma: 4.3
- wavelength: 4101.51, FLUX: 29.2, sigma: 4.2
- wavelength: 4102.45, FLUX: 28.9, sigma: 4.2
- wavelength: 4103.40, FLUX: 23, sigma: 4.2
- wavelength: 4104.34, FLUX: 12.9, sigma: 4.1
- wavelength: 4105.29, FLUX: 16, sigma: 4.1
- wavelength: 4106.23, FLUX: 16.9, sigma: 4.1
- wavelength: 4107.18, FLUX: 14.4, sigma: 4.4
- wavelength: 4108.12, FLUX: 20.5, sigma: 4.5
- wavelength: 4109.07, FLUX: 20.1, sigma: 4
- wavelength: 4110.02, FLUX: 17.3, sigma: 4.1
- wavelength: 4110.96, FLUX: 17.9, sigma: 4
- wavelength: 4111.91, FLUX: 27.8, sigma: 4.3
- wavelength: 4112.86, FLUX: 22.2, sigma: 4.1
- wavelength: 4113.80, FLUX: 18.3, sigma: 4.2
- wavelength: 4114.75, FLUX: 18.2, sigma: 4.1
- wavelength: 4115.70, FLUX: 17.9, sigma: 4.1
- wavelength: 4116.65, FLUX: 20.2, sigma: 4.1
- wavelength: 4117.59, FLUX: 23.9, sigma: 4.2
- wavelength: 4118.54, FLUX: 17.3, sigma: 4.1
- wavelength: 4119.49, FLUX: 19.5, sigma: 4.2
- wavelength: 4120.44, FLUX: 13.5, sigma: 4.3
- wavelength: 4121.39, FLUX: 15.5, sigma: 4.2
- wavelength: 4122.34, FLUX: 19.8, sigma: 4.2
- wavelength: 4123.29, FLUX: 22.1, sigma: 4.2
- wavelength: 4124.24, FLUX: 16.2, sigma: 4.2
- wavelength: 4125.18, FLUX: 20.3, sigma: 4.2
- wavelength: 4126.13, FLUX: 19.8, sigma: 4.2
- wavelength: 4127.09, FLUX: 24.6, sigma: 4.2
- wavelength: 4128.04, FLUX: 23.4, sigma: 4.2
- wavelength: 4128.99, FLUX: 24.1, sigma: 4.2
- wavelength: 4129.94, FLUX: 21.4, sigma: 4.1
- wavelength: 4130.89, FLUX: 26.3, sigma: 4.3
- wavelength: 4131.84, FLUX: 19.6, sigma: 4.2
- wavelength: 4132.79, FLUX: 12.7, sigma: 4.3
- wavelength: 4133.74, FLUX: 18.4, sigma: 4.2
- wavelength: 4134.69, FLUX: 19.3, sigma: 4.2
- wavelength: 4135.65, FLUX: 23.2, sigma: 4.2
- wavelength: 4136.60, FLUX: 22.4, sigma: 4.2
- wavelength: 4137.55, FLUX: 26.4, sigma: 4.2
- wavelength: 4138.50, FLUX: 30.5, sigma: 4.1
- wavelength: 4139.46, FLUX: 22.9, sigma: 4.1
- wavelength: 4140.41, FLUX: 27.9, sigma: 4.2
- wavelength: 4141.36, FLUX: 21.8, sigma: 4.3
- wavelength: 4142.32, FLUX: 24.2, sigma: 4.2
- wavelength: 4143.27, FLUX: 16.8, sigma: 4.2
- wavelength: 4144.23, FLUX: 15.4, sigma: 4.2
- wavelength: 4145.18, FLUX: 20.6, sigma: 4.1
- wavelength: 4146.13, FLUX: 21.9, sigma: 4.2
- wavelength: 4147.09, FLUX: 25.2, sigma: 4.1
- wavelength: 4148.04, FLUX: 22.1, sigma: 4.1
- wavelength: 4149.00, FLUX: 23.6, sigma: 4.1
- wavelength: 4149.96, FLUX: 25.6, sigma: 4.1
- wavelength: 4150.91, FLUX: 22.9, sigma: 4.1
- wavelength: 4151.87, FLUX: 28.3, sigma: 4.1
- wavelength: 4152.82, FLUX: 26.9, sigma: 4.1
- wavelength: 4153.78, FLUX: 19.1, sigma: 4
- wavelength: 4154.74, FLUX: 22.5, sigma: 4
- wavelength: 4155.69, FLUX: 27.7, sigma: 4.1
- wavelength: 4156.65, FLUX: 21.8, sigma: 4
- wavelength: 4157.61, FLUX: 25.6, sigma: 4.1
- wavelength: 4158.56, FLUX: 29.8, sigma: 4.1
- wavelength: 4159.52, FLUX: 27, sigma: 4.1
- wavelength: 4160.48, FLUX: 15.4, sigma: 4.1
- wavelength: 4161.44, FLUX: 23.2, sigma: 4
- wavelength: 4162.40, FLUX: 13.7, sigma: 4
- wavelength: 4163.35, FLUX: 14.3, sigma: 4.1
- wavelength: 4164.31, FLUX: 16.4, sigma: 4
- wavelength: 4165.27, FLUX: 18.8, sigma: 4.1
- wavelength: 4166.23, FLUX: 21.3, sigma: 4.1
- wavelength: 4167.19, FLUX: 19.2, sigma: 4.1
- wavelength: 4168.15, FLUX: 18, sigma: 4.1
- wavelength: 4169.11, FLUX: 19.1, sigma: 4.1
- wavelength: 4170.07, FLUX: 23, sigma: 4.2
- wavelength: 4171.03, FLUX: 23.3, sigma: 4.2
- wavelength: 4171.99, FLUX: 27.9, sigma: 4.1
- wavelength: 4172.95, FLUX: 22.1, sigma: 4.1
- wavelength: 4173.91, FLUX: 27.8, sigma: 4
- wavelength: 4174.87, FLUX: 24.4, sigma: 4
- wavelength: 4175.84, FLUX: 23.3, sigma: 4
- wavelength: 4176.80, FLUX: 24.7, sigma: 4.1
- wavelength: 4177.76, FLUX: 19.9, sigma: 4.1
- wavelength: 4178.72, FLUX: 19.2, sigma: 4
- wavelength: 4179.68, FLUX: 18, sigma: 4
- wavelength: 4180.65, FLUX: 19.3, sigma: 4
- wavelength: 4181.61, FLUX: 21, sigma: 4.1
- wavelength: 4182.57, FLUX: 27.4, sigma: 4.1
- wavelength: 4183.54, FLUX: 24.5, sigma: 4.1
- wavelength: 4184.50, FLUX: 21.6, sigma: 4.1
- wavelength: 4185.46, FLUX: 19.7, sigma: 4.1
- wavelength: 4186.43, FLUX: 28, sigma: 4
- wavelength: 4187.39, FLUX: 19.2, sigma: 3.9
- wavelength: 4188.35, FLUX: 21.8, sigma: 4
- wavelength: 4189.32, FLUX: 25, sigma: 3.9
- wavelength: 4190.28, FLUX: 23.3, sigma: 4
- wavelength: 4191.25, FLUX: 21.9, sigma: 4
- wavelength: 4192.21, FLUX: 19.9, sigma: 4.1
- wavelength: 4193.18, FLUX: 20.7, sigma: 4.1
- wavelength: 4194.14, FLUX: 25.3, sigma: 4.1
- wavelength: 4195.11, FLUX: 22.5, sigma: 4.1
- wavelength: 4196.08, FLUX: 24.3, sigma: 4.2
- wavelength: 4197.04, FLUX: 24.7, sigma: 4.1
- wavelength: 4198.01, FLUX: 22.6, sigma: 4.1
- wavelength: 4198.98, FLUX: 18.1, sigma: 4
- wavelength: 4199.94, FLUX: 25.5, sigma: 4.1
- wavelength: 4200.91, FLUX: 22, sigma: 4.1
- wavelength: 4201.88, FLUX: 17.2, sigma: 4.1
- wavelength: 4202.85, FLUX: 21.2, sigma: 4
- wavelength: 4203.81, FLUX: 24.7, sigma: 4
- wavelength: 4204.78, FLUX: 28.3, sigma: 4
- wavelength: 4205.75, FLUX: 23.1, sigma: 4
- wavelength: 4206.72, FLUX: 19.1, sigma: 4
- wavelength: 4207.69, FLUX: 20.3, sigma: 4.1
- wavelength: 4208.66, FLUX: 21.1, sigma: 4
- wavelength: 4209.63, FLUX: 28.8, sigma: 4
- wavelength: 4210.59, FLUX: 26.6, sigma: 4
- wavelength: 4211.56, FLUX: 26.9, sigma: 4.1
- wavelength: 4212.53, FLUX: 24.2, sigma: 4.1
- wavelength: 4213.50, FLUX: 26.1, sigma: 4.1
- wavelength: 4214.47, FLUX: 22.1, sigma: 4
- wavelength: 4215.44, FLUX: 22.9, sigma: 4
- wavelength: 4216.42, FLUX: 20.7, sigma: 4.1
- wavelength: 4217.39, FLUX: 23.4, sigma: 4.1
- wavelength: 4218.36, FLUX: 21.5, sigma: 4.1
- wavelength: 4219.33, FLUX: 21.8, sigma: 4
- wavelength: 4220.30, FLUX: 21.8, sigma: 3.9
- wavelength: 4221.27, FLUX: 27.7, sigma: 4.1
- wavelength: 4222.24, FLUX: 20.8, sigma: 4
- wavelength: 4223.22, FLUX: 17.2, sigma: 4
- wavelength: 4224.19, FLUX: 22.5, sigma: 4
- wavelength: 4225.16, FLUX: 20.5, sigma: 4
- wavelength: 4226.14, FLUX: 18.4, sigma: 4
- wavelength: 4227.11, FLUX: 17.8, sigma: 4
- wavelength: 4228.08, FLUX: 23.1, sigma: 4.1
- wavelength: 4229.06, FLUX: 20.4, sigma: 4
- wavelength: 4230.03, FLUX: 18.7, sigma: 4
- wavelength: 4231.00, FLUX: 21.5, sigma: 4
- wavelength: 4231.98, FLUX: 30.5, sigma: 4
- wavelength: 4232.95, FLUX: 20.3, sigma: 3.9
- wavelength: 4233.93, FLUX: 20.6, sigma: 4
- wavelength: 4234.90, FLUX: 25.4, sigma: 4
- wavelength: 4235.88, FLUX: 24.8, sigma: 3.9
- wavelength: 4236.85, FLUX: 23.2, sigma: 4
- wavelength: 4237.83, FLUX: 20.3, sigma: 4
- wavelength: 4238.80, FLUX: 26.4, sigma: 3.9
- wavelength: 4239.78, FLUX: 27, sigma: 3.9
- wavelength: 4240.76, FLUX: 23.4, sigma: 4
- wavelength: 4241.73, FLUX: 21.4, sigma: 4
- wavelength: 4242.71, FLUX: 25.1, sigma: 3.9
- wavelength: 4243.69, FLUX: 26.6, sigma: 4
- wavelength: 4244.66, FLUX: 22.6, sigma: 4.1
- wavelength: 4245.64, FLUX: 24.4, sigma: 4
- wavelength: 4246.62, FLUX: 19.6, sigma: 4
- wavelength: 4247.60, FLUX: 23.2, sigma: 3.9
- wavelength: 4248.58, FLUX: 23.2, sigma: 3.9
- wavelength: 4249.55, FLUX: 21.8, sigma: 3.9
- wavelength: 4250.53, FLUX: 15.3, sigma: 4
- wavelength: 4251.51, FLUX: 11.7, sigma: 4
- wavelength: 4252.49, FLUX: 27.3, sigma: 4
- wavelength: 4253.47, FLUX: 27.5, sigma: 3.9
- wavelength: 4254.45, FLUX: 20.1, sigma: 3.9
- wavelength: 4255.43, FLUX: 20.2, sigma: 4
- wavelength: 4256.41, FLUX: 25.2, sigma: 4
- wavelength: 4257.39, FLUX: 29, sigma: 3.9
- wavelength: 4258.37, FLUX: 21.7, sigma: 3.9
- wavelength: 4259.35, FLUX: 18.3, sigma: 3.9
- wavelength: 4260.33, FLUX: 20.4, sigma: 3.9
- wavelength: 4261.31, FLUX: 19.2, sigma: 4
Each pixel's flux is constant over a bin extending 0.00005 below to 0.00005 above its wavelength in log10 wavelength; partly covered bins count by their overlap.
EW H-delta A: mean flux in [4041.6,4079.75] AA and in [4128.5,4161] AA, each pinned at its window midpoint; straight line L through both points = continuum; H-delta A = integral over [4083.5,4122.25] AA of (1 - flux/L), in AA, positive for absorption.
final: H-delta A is 4.86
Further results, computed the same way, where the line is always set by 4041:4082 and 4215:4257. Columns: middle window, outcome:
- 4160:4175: 1.4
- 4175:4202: 0.2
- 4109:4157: 2.3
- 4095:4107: 1.5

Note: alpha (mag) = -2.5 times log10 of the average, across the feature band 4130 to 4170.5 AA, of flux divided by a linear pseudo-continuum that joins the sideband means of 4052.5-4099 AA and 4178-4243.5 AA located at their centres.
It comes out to 0.02 mag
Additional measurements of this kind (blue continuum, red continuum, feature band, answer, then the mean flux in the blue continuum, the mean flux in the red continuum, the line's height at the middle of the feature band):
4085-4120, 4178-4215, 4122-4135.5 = 0.025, 20.5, 22.8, 21.1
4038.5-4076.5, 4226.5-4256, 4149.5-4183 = 0.029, 23.3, 22.4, 22.8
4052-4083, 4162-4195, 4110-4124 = 0.143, 22.6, 21.6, 22.2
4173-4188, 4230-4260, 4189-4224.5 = -0.010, 22.5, 22.8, 22.6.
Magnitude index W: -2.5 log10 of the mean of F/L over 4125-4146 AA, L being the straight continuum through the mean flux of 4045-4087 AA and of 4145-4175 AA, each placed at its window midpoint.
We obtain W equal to 0.03 mag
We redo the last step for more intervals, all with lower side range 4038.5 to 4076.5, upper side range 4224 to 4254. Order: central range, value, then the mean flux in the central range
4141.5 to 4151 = 0.054 mag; 21.8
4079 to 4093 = 0.072 mag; 21.7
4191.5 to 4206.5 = 0.000 mag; 22.6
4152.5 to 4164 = 0.035 mag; 22.1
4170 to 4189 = -0.005 mag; 22.8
